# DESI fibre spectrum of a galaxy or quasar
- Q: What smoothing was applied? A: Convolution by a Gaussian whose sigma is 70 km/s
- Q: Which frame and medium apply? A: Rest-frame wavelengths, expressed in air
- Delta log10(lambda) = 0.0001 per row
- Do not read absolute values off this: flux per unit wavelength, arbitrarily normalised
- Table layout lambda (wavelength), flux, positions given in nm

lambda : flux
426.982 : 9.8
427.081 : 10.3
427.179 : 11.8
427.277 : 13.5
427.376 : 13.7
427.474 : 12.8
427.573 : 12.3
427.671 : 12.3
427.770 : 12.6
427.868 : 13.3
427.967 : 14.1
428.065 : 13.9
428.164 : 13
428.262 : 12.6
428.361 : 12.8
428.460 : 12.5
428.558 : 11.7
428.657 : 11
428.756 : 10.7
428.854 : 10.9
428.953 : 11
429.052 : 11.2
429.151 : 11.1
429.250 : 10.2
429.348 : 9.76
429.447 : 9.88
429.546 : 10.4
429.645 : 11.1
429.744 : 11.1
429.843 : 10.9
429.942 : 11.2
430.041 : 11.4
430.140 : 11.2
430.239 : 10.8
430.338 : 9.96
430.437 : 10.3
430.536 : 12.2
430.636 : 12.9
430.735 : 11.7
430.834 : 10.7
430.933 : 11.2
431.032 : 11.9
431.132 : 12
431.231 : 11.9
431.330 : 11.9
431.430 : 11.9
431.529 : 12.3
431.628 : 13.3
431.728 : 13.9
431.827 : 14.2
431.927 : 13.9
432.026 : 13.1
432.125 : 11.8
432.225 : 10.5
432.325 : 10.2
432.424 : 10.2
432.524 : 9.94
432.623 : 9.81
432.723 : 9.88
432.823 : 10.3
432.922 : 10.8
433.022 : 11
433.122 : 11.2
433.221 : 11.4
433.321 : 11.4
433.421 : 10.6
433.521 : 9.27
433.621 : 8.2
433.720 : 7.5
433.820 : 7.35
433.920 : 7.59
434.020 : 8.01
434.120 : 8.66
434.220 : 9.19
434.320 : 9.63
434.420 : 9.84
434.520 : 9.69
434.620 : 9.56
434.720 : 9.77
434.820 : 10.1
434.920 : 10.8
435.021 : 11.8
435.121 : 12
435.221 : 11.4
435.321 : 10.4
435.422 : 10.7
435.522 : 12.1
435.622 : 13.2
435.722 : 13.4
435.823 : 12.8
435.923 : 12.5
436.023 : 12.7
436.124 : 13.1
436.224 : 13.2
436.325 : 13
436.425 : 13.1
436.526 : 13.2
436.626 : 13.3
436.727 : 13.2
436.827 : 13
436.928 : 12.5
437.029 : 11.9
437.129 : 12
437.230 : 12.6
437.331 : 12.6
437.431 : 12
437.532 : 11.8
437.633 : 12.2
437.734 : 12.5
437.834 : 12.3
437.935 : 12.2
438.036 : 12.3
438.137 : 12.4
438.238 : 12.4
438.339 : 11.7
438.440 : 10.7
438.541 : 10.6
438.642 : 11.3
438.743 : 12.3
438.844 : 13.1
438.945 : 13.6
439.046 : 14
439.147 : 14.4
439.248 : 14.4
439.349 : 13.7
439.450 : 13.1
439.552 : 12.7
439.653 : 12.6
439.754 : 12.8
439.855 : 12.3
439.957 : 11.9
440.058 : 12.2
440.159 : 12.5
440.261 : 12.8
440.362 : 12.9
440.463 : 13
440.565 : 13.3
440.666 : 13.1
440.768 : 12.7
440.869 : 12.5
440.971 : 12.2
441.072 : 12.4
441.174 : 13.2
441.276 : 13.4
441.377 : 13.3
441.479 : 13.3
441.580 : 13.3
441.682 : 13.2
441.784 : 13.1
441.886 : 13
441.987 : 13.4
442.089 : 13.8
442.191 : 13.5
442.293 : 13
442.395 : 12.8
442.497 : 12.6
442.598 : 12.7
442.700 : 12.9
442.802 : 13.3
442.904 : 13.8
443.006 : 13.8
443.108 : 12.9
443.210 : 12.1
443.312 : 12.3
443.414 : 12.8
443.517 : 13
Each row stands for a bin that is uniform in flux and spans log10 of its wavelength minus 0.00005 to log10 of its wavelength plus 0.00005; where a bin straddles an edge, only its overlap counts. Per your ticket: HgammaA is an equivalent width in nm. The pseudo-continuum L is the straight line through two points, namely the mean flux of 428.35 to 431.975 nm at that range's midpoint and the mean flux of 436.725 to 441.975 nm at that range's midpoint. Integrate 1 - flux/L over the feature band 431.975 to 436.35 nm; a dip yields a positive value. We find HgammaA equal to 0.50 nm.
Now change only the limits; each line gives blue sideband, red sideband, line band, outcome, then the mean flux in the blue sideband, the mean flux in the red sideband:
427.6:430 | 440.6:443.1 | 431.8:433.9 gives 0.273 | 11.6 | 13.1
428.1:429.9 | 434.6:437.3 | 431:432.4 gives -0.087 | 11.2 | 12.2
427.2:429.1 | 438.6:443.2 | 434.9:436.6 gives 0.055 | 12.4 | 13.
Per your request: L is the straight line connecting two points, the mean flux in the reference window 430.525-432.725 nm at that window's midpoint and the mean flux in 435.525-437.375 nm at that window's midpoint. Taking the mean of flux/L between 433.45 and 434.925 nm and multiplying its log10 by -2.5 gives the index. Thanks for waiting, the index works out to 0.35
